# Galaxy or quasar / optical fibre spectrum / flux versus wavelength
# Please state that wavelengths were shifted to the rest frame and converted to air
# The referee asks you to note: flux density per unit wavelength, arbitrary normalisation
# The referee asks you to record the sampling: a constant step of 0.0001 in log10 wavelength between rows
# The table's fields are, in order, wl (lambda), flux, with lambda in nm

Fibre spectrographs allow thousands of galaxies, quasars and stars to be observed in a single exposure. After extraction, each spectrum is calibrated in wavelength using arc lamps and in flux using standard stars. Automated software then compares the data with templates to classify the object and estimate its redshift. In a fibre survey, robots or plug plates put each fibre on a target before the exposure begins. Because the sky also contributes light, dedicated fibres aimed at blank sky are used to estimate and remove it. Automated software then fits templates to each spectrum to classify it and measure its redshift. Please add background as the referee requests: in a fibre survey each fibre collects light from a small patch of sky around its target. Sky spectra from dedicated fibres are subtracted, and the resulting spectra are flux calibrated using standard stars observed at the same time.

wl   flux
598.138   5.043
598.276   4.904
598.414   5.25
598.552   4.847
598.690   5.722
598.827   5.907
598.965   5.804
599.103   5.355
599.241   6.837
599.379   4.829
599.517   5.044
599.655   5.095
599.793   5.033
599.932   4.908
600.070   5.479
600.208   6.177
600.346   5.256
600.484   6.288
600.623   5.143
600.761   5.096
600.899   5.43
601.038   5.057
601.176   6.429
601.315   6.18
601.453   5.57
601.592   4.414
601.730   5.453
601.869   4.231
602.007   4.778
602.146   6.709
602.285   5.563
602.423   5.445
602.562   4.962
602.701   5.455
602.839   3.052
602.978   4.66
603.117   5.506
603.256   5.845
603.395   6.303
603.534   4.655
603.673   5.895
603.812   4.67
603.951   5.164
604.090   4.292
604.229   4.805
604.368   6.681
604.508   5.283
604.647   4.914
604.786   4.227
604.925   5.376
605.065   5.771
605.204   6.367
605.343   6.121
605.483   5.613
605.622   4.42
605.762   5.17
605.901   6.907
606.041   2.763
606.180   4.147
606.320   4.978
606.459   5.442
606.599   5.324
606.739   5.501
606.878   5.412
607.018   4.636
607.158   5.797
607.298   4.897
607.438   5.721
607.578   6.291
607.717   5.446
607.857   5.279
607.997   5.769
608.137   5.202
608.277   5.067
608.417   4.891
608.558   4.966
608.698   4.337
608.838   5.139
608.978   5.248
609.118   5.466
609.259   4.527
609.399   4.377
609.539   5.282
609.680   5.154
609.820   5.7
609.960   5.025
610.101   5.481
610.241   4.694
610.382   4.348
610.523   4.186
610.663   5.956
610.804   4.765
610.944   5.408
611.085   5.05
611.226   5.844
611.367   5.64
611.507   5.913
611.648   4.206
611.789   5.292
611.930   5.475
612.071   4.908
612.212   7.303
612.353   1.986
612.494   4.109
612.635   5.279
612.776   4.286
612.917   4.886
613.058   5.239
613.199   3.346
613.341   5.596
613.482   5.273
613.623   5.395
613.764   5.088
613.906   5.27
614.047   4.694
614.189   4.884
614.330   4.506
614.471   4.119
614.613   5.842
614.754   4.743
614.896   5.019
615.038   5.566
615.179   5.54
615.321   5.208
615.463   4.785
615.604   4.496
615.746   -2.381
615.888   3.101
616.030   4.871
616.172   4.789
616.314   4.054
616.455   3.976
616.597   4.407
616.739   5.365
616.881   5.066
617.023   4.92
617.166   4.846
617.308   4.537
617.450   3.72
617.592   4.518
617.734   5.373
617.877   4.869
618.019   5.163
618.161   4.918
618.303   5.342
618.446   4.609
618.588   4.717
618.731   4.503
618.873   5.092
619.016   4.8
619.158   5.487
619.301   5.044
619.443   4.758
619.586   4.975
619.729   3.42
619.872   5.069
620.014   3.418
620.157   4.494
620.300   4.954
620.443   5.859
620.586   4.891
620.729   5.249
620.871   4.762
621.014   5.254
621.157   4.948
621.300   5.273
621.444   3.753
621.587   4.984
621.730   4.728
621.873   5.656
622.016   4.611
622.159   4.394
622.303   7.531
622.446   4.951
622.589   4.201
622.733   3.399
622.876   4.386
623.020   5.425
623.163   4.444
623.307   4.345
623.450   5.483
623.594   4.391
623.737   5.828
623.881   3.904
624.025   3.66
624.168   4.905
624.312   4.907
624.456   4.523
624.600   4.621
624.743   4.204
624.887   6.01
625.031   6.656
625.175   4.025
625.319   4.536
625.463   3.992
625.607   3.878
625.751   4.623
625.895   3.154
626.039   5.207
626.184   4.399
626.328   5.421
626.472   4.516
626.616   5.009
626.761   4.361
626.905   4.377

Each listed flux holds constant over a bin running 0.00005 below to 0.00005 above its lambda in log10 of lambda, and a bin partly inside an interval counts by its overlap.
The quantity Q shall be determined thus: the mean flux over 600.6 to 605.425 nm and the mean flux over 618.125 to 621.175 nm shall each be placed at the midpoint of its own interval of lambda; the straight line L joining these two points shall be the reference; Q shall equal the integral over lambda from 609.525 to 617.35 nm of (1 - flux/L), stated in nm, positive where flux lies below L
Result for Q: 0.36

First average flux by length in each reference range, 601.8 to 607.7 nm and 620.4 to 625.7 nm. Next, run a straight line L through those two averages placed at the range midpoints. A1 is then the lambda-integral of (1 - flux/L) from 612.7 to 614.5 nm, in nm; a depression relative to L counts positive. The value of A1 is 0.07 nm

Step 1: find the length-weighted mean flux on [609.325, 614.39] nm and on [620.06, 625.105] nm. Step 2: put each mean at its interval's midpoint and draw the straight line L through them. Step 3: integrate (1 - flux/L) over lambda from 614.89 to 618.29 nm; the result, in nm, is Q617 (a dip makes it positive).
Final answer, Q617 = 0.343 nm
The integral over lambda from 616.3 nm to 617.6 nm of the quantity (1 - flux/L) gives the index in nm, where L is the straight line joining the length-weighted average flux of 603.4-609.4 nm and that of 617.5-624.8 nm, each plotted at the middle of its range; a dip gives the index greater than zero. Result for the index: 0.094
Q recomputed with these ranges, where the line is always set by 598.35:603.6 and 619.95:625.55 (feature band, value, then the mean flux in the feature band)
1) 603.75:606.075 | 0.006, 5.25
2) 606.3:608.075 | -0.079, 5.44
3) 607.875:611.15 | 0.061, 5.05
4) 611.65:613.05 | 0.069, 4.82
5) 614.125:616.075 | 0.276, 4.3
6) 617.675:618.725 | -0.008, 4.96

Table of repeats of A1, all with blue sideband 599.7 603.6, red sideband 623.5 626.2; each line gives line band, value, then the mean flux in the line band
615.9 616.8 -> 0.074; 4.47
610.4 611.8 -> -0.044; 5.19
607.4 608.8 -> -0.043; 5.28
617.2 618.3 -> 0.013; 4.77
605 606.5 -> -0.012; 5.24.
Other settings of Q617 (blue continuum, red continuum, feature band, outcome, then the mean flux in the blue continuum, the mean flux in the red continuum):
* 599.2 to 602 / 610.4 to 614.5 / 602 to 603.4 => 0.01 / 5.37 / 4.96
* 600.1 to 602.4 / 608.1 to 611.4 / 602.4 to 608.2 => 0.05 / 5.49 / 5.06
